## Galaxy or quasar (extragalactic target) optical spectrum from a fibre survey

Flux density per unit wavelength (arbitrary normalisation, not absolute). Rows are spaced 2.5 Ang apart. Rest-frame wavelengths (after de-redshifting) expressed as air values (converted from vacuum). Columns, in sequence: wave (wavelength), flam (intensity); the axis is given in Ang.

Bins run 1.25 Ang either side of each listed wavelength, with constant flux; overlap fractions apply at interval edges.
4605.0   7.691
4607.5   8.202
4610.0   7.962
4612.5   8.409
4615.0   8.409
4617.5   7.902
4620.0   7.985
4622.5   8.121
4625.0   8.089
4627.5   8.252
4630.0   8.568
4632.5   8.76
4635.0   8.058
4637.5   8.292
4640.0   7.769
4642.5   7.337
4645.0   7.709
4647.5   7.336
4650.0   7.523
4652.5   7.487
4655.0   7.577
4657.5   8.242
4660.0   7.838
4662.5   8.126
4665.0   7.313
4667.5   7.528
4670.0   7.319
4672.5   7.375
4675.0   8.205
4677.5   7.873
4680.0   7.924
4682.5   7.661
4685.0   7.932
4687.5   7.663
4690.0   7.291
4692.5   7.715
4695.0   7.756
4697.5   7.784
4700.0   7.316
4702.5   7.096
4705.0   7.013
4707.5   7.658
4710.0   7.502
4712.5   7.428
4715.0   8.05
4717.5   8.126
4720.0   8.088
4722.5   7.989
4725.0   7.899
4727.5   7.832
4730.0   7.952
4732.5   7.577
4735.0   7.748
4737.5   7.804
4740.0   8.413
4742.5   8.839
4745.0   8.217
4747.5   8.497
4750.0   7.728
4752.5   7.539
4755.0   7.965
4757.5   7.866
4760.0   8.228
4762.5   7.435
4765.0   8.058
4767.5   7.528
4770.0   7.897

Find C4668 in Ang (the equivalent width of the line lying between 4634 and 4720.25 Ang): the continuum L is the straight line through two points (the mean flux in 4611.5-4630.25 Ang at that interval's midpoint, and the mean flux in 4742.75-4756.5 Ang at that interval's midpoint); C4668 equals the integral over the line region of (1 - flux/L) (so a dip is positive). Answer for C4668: 4.8 Ang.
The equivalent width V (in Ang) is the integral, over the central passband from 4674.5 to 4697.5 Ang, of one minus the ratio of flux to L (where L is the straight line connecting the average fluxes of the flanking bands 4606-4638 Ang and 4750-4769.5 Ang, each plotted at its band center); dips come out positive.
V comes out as 0.8 Ang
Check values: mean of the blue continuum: 8.23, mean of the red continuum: 7.8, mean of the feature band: 7.77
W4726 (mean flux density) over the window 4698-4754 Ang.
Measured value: 7.83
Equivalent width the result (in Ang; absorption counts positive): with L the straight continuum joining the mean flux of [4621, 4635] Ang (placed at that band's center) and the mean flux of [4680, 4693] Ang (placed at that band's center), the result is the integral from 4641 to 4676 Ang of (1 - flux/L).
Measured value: 1.5 Ang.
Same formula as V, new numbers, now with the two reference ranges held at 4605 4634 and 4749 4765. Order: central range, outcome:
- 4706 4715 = 0.4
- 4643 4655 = 0.9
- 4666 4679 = 0.6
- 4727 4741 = 0.0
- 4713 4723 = -0.1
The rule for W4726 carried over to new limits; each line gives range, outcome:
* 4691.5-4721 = 7.62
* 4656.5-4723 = 7.69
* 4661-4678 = 7.67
